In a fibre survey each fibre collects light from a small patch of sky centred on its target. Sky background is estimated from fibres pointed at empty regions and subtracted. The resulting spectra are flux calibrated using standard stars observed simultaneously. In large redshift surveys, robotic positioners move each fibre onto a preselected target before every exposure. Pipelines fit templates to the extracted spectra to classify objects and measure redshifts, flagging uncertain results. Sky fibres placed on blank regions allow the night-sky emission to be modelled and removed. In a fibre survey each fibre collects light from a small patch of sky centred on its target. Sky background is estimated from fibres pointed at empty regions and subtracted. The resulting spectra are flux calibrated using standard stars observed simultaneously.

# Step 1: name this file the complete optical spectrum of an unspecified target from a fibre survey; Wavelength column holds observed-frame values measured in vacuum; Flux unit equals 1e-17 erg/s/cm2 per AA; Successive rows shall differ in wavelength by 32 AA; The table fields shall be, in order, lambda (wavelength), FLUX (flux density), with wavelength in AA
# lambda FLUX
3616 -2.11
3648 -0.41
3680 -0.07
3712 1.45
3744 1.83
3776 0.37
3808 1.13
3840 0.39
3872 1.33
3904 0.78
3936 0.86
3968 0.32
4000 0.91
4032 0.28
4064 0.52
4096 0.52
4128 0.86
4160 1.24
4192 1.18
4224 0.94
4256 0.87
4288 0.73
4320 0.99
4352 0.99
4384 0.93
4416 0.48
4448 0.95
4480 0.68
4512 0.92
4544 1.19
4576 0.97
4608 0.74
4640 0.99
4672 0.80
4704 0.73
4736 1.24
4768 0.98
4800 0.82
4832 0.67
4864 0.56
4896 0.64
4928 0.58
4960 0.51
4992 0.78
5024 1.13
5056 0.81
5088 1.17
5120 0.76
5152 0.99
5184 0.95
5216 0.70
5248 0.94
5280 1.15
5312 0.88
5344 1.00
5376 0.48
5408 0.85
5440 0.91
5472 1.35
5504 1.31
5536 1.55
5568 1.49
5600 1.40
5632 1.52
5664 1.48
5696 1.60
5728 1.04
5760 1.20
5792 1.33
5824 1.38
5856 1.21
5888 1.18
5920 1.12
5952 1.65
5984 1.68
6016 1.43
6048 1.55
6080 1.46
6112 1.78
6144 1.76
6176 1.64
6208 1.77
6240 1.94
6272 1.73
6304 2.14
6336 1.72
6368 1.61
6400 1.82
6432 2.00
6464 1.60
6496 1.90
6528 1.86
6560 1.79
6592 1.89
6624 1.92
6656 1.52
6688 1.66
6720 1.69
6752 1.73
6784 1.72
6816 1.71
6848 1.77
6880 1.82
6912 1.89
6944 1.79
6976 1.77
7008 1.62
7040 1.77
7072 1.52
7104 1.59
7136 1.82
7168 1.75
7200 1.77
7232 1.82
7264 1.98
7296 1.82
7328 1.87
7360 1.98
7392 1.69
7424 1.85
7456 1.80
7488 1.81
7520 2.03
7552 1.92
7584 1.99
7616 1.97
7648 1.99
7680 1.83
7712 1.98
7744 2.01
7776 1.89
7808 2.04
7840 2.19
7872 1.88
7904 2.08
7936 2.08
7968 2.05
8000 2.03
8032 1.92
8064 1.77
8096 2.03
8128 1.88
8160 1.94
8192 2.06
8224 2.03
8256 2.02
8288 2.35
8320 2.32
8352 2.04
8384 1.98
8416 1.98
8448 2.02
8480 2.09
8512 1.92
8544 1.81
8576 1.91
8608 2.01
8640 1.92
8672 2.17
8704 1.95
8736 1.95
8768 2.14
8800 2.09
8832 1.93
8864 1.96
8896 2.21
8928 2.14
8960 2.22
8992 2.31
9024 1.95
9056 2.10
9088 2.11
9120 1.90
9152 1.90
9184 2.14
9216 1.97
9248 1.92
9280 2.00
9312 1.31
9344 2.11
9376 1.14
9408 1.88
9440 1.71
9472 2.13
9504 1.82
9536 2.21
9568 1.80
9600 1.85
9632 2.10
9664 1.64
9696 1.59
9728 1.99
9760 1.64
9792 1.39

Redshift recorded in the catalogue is 0.37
